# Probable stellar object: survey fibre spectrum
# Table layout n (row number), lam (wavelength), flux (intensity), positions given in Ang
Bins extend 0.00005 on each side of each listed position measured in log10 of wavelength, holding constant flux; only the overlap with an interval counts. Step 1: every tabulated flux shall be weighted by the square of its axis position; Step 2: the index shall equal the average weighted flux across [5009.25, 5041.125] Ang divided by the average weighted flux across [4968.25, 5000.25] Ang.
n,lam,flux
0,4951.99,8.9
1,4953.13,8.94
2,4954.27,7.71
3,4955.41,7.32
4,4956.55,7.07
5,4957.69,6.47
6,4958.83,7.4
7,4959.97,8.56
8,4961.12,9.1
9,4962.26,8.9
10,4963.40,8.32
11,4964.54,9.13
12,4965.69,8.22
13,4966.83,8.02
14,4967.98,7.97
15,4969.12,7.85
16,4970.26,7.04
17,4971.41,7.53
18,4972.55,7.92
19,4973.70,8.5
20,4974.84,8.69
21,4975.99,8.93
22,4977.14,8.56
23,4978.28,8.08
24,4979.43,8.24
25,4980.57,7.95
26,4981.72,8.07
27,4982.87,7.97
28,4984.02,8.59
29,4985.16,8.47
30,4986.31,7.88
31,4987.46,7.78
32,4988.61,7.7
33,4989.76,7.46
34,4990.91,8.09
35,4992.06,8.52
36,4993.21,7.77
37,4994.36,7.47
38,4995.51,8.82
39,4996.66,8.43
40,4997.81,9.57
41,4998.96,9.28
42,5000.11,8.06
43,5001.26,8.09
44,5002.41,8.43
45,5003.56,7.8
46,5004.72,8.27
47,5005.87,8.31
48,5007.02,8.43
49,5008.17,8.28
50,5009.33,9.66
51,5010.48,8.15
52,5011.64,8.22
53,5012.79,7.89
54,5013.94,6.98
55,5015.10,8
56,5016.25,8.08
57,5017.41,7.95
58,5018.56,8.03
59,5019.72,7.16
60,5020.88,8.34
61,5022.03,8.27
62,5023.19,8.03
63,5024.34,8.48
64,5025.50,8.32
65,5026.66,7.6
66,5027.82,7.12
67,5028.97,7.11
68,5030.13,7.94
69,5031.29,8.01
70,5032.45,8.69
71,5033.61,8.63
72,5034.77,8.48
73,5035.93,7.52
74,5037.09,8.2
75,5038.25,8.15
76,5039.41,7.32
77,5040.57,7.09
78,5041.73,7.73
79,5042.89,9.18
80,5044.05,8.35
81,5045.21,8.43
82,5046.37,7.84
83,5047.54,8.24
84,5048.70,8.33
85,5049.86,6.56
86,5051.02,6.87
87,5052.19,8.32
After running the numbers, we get 1.0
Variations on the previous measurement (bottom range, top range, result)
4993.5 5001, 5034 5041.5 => 0.93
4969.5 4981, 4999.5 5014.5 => 1.02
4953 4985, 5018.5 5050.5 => 1.01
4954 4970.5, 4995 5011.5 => 1.09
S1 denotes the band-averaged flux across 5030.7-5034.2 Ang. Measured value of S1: 8.43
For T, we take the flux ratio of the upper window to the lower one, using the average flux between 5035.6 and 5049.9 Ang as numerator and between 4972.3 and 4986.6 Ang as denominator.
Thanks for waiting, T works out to 0.96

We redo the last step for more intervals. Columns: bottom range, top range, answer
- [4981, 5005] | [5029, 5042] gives 0.97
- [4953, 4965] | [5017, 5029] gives 0.98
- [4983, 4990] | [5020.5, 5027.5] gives 1.02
